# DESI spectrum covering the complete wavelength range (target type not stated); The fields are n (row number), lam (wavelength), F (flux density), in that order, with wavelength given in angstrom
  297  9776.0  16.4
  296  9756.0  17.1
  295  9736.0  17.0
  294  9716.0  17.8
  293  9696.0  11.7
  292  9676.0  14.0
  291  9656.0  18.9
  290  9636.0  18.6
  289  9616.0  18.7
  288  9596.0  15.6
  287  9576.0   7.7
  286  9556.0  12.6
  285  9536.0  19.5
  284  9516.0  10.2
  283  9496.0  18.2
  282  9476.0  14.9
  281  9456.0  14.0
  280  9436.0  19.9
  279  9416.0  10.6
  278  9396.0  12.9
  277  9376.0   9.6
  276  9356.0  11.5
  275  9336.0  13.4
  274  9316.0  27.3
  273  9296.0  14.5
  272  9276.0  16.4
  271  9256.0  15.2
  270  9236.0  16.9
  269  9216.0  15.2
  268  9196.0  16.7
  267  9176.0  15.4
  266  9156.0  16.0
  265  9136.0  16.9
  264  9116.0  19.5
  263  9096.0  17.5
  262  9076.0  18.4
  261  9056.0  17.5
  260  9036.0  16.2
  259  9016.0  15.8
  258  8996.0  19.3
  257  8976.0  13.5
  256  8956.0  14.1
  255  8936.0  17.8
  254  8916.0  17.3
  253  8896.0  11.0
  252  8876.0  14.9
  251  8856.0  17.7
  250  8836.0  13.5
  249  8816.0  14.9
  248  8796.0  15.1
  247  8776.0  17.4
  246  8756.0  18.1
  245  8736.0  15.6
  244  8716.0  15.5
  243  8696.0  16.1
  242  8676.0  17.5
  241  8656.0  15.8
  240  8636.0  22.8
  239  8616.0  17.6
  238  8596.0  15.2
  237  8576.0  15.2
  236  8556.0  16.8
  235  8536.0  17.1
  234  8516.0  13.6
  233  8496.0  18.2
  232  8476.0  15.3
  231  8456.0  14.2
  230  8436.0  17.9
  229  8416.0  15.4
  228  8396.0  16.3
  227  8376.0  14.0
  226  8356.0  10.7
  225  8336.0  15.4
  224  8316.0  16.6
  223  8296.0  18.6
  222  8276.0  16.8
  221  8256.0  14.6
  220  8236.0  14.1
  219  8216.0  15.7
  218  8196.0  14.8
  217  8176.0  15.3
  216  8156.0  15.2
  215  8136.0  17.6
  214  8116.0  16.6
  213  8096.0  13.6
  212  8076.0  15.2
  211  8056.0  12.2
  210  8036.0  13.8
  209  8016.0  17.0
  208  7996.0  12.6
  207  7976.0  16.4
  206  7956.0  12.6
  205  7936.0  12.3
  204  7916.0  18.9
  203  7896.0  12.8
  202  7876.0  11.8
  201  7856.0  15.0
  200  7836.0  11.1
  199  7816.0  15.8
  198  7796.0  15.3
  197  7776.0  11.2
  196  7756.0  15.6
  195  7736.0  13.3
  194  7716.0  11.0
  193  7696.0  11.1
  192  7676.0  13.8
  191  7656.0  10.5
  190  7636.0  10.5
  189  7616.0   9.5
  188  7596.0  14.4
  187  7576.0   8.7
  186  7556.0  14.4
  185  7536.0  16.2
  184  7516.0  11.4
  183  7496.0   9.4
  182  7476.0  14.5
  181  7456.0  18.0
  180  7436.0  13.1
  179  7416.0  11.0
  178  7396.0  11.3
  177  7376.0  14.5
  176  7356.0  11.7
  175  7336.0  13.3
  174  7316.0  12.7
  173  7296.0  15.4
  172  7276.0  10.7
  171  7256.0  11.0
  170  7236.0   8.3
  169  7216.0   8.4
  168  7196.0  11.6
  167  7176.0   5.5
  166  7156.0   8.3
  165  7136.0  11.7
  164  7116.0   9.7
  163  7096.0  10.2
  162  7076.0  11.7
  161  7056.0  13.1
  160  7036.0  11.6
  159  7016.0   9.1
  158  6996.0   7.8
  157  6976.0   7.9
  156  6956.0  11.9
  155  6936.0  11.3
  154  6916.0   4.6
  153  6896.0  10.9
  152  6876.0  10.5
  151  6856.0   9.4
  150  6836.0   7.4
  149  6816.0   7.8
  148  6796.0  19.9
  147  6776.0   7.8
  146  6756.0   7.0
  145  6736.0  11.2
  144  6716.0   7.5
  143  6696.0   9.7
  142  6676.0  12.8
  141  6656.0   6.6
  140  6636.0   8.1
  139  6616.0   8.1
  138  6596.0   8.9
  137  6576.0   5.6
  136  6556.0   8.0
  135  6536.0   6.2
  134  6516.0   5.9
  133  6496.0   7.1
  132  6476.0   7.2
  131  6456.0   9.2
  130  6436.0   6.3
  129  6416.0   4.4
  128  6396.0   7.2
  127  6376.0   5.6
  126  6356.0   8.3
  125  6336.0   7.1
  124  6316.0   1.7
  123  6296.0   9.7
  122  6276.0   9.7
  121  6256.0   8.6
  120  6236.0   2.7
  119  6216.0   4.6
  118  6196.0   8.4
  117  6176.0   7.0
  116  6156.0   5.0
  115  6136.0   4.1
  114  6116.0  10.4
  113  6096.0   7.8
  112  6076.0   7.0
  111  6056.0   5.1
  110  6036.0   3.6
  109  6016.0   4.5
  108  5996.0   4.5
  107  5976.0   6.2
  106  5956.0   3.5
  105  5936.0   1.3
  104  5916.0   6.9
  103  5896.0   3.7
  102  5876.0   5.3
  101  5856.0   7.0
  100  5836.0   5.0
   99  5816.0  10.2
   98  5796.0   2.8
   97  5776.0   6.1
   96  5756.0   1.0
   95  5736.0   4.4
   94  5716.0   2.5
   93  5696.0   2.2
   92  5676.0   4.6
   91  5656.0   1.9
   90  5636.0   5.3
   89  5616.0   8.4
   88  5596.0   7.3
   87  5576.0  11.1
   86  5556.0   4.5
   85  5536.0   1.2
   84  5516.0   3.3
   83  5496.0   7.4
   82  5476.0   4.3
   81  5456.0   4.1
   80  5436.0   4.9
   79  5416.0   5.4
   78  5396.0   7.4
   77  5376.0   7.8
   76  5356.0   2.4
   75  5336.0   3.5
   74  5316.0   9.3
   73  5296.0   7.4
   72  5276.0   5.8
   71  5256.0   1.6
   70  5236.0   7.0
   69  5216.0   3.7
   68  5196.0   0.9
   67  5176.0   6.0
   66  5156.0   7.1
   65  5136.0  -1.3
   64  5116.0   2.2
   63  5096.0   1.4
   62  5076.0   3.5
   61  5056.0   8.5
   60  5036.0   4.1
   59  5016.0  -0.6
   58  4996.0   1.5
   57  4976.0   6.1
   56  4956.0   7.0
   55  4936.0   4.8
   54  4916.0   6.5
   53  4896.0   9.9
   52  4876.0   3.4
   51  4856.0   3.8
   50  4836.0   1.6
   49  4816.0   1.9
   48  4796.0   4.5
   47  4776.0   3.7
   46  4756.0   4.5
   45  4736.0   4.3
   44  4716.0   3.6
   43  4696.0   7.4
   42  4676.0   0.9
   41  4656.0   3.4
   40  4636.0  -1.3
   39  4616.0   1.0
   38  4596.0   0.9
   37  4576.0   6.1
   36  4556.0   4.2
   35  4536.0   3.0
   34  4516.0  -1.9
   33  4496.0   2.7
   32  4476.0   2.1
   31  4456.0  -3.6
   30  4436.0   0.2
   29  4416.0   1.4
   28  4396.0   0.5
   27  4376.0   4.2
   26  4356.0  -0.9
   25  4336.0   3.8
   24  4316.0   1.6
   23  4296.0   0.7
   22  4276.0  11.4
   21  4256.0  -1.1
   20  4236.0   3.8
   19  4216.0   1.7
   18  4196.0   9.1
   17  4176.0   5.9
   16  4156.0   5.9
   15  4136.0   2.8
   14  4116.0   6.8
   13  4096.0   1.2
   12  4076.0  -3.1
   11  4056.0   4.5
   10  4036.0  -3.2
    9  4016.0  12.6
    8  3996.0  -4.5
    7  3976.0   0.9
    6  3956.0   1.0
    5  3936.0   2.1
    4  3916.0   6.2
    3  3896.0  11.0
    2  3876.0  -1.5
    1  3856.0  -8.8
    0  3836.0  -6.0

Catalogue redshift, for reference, 0.82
